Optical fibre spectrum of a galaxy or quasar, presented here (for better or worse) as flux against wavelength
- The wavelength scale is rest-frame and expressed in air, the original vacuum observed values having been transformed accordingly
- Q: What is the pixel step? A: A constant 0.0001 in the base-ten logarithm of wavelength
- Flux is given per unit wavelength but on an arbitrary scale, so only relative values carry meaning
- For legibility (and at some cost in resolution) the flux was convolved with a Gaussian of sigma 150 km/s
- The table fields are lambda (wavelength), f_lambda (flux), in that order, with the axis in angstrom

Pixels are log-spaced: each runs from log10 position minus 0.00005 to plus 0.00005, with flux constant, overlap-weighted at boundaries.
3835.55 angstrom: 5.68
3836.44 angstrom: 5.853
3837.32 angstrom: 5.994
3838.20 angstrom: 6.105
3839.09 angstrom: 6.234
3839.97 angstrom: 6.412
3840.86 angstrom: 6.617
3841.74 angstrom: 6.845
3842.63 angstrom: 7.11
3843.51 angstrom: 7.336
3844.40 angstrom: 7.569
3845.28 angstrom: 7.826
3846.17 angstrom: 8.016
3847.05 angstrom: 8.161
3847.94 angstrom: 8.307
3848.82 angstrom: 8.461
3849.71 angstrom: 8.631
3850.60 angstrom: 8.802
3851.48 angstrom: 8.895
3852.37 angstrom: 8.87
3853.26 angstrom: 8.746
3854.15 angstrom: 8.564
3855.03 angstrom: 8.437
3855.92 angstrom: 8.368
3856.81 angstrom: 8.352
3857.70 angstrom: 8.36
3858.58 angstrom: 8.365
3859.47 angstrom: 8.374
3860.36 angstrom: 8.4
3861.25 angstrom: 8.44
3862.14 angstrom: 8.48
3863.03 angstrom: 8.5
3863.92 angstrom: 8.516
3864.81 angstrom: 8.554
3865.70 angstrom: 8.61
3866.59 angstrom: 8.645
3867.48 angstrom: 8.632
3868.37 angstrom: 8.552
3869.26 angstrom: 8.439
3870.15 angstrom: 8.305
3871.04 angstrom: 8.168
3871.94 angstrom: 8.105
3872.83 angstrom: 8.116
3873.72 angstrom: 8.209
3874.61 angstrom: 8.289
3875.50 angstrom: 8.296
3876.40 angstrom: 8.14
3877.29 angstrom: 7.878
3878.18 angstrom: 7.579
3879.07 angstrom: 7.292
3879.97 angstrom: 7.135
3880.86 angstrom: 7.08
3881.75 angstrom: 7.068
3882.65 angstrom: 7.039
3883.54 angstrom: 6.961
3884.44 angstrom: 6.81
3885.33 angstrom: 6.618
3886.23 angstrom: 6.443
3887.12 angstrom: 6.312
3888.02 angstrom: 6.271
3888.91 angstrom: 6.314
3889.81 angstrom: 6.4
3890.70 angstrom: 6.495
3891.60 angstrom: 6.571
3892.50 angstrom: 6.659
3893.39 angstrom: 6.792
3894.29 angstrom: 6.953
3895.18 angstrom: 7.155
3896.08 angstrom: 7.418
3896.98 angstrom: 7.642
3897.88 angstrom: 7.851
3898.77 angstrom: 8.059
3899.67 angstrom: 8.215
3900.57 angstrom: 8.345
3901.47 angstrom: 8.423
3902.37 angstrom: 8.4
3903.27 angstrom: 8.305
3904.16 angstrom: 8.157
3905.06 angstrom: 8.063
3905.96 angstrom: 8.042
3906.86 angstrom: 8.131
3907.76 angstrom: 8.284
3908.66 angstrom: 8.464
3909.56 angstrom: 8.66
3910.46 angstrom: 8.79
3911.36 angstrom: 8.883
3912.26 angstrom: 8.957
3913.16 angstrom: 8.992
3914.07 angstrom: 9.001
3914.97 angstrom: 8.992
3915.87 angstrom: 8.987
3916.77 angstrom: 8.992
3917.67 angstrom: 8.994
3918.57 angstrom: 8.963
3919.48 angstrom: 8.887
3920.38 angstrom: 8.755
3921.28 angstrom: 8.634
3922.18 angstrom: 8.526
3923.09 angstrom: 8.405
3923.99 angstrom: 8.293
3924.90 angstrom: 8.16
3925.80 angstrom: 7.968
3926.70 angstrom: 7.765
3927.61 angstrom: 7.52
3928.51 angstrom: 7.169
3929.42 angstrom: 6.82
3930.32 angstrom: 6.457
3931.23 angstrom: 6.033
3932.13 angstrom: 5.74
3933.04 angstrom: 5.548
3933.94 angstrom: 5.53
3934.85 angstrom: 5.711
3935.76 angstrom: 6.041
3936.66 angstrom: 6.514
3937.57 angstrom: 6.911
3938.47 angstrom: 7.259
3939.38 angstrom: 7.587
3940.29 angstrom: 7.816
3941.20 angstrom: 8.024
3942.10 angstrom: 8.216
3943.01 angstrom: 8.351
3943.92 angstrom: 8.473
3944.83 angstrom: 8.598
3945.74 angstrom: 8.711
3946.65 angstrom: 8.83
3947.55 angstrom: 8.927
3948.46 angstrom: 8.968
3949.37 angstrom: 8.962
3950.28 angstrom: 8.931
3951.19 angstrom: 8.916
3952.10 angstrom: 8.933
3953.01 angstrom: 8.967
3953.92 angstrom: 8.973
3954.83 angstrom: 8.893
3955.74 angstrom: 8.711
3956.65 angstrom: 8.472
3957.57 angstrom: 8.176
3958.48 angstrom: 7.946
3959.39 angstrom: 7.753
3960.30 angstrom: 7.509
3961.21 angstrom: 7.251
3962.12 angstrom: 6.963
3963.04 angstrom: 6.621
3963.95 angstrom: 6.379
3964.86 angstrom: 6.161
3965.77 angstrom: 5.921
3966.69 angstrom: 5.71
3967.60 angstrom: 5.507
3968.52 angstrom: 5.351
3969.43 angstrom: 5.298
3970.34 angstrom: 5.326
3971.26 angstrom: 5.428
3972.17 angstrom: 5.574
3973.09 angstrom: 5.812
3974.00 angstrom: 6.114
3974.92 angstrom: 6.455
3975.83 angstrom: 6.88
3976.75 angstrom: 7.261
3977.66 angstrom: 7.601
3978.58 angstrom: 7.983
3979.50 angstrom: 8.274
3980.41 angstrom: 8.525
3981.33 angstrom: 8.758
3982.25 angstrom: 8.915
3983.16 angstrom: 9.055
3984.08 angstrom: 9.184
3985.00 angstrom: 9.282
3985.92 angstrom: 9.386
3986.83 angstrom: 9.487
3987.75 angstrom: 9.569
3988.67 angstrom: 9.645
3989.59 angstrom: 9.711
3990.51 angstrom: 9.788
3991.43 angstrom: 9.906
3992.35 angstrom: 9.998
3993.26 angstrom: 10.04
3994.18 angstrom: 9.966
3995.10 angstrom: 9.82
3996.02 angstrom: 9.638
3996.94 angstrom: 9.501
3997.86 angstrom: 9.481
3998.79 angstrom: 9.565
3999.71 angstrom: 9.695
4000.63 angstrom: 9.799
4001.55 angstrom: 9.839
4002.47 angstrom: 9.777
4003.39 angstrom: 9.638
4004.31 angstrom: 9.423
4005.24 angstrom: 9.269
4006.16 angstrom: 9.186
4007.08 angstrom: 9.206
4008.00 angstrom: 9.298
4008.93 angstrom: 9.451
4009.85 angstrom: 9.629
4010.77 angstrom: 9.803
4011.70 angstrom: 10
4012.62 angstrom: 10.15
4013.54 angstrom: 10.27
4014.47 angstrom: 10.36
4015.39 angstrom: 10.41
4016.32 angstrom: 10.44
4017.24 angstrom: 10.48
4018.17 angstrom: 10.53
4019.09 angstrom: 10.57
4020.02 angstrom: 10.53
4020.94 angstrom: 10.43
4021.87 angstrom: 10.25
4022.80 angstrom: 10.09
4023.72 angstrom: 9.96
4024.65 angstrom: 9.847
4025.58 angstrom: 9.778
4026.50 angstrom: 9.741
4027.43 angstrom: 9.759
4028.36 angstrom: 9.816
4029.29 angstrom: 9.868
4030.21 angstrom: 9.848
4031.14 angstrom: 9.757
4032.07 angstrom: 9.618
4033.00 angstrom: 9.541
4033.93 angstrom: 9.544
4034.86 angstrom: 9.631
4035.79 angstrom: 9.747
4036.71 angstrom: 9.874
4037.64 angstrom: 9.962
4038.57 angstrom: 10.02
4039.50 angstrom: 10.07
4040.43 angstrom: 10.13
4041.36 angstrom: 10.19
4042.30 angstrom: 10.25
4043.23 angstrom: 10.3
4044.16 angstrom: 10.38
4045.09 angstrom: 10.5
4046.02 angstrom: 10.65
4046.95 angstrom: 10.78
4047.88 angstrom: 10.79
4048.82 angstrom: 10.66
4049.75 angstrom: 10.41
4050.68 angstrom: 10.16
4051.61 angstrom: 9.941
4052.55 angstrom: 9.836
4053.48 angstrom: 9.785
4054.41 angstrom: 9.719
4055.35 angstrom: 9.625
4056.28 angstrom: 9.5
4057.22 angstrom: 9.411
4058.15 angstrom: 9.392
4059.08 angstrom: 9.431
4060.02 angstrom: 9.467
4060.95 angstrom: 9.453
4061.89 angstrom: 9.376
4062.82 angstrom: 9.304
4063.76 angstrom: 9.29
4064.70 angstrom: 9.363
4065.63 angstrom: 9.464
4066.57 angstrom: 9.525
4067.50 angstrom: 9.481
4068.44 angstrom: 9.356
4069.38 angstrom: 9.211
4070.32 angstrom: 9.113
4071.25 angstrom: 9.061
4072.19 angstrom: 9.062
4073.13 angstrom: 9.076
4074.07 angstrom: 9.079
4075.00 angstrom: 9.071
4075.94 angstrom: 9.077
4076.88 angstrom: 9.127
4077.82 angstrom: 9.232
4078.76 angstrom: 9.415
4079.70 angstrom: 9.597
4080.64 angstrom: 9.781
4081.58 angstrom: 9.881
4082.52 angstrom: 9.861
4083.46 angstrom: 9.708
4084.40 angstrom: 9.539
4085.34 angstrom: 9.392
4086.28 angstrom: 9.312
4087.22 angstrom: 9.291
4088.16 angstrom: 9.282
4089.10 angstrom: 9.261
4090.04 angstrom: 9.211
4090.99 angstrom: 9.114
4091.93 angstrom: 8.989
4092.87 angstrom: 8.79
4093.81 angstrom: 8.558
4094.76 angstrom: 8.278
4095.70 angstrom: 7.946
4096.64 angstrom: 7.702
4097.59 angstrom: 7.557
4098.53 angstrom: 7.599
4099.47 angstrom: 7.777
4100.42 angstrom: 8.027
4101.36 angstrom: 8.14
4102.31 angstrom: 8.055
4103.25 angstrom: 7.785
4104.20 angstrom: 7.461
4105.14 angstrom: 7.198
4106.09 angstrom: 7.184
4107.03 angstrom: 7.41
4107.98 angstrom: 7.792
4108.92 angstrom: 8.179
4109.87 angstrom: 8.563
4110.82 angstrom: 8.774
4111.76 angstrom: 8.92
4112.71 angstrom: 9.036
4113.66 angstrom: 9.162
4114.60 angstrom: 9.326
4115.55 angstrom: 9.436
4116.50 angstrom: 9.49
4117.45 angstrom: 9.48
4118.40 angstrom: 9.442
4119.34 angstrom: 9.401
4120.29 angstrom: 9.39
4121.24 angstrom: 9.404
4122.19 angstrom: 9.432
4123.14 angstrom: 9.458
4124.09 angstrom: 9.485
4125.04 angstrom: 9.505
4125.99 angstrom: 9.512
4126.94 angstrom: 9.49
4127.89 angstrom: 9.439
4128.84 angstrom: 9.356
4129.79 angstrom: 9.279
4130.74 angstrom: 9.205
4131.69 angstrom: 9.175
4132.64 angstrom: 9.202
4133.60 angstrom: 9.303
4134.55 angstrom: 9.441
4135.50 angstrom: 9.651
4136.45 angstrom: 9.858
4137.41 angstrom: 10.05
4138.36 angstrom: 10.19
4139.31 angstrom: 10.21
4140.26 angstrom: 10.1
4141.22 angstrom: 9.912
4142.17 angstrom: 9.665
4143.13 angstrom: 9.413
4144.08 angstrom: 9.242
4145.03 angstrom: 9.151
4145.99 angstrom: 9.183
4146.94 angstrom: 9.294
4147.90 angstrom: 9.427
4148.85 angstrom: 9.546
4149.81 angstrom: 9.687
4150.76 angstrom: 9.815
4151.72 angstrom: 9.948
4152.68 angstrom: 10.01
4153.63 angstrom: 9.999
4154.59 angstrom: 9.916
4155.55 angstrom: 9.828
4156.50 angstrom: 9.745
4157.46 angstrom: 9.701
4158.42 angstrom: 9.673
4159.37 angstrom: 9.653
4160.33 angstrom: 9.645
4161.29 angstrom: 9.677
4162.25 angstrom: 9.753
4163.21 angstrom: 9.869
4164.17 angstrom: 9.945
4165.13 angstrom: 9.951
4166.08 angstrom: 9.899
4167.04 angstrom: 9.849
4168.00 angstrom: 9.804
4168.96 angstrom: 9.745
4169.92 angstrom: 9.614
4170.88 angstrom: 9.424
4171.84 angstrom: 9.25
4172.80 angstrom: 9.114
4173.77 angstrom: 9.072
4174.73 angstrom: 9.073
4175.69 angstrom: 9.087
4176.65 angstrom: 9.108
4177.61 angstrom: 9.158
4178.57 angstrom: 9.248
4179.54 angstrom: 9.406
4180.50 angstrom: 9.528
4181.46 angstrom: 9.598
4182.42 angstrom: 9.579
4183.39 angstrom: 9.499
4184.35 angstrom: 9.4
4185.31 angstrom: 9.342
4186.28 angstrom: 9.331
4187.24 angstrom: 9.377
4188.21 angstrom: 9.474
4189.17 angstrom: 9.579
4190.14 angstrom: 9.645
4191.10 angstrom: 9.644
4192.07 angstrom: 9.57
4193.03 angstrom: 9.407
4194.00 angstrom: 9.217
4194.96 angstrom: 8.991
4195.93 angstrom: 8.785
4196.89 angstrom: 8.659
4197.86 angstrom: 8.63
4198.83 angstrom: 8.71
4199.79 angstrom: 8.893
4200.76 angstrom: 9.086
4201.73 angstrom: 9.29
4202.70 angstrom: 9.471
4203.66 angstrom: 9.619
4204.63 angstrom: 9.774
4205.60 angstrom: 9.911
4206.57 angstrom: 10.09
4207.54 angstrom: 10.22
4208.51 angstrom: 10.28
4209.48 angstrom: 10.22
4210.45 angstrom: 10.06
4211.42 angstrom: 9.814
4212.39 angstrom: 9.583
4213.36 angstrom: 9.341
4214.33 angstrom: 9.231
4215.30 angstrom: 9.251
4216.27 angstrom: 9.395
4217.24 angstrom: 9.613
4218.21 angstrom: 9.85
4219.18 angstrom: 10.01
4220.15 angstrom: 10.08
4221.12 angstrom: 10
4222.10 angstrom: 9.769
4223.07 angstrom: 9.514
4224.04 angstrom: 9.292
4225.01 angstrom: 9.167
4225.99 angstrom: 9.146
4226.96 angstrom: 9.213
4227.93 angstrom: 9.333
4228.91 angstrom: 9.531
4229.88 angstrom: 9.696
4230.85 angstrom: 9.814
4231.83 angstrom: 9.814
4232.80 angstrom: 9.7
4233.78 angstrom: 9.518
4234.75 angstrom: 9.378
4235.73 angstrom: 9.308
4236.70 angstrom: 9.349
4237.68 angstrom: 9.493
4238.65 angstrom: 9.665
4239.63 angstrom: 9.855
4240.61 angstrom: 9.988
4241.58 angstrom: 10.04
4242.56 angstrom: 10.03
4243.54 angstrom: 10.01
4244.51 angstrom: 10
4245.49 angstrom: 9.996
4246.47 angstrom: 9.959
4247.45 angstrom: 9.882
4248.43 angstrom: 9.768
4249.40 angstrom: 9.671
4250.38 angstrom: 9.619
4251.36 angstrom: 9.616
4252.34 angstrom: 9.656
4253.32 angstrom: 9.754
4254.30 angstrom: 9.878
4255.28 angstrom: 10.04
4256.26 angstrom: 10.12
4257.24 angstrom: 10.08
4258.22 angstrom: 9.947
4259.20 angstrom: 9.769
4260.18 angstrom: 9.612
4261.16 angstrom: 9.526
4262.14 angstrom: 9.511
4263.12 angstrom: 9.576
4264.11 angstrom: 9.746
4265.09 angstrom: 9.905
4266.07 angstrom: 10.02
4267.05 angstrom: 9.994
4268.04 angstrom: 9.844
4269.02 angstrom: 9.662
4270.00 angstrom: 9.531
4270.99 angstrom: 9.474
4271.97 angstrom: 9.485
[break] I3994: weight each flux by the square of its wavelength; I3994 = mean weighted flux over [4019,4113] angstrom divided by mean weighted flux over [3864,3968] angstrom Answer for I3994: 1.29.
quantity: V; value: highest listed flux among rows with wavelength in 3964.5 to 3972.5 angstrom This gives 6.161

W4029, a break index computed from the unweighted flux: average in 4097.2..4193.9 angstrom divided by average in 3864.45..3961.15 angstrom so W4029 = 1.18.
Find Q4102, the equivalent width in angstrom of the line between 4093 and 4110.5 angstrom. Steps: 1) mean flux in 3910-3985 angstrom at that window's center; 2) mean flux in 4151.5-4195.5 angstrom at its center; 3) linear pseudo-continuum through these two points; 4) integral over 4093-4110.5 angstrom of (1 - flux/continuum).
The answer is 2.1 angstrom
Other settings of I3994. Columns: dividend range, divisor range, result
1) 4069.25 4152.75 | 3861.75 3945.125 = 1.30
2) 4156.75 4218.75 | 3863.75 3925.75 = 1.38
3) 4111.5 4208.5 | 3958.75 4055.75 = 1.12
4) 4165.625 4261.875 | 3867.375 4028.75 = 1.32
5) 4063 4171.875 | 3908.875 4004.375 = 1.23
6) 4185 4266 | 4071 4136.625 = 1.14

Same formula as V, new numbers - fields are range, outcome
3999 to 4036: 10.57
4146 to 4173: 10.01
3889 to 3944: 9.001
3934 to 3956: 8.973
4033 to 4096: 10.79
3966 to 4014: 10.27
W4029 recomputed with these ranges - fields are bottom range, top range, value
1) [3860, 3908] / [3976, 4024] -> 1.24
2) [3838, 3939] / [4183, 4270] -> 1.24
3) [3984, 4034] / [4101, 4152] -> 0.93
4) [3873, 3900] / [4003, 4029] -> 1.38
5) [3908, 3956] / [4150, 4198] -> 1.18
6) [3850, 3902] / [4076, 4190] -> 1.18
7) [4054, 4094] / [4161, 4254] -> 1.02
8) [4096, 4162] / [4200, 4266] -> 1.06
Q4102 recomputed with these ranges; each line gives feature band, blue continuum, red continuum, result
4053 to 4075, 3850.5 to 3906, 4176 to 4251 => -1.45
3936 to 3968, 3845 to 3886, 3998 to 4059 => 4.38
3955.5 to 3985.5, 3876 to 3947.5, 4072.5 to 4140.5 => 3.45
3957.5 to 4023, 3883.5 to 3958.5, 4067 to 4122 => -3.07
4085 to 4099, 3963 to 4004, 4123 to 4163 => 0.74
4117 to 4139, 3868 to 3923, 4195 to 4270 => -0.93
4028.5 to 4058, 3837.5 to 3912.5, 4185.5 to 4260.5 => -4.48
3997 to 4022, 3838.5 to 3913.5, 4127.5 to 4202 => -3.71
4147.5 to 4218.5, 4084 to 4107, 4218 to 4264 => -2.80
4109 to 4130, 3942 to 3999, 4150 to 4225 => -0.41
